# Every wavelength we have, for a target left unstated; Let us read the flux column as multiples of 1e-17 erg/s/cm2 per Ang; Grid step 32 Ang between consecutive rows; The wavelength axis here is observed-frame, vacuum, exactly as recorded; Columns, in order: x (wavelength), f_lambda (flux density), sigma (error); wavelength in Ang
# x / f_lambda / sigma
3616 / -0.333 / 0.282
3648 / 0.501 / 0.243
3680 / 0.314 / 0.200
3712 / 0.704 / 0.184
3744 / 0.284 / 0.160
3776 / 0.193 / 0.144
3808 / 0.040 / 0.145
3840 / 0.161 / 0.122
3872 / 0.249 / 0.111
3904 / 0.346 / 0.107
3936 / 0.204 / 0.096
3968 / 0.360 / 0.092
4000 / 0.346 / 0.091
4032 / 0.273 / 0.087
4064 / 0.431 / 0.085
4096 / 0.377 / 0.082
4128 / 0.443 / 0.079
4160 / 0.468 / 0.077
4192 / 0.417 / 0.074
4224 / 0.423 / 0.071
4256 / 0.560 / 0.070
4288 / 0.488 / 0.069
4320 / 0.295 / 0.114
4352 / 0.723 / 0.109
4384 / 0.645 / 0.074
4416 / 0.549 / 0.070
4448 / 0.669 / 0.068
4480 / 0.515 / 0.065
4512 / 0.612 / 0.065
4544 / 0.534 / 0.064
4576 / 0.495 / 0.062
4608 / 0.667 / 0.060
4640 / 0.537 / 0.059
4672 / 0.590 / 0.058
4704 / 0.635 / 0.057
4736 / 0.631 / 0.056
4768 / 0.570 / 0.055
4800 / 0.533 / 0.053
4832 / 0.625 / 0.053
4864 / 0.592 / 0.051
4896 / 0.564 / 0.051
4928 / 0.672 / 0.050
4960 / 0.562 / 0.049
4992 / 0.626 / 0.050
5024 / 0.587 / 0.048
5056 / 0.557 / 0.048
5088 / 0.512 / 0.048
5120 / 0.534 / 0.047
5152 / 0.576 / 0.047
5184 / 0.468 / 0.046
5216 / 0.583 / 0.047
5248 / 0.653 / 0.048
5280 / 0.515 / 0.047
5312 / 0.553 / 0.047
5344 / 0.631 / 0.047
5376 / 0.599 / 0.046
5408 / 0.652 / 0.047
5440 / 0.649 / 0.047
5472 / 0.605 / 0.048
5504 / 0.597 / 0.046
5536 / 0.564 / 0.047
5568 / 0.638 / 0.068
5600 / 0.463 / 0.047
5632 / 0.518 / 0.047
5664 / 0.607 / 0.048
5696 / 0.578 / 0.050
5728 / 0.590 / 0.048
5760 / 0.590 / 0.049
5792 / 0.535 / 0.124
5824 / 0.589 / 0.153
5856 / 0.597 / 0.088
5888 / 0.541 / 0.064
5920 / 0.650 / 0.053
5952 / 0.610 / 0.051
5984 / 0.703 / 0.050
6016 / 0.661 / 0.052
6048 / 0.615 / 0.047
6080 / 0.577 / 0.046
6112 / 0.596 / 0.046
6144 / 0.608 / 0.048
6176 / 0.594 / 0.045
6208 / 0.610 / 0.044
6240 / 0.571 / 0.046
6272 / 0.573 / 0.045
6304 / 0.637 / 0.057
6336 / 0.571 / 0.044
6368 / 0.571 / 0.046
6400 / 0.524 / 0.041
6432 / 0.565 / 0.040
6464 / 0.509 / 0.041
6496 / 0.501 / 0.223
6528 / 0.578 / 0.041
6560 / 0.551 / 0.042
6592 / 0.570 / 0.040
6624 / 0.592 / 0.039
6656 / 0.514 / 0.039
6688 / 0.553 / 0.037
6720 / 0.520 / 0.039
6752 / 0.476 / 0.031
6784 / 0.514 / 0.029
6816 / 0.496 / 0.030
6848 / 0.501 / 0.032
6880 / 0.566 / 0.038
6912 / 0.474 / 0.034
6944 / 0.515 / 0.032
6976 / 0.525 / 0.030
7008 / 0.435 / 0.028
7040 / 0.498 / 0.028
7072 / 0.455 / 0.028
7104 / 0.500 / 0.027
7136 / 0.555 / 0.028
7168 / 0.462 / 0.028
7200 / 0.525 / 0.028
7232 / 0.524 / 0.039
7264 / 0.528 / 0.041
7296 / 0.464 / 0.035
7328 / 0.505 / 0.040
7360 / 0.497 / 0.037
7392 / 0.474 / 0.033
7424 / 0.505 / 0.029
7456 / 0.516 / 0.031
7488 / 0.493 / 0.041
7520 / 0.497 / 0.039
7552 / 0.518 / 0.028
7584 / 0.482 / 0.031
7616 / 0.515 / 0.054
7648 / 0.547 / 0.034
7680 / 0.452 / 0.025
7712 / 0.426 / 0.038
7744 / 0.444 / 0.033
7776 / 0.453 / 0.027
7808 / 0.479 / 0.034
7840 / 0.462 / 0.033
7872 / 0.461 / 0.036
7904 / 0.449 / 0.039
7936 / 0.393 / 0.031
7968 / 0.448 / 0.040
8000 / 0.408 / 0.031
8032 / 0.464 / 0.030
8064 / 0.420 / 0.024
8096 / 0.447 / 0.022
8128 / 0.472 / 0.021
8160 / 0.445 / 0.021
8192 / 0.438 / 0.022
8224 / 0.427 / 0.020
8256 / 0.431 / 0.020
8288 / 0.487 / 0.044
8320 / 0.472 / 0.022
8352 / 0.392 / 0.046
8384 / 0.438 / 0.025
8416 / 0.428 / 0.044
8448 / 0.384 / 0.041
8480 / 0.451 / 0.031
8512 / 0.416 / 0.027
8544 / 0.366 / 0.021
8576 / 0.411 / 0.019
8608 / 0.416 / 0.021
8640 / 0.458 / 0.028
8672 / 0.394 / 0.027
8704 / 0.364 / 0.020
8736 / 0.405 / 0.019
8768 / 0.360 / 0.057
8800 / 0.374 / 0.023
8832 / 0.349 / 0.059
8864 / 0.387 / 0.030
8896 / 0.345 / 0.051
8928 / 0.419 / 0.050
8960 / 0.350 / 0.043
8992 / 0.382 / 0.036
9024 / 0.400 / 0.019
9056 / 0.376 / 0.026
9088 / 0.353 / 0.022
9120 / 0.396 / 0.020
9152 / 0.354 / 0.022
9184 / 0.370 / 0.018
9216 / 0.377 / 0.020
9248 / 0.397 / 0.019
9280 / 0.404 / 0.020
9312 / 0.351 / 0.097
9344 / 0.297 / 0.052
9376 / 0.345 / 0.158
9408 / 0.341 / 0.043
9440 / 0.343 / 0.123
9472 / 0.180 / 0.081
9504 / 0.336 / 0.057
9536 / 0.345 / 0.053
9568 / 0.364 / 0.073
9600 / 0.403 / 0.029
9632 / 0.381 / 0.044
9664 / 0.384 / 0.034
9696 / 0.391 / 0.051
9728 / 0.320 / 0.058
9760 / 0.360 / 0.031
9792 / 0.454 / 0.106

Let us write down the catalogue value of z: 0.000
